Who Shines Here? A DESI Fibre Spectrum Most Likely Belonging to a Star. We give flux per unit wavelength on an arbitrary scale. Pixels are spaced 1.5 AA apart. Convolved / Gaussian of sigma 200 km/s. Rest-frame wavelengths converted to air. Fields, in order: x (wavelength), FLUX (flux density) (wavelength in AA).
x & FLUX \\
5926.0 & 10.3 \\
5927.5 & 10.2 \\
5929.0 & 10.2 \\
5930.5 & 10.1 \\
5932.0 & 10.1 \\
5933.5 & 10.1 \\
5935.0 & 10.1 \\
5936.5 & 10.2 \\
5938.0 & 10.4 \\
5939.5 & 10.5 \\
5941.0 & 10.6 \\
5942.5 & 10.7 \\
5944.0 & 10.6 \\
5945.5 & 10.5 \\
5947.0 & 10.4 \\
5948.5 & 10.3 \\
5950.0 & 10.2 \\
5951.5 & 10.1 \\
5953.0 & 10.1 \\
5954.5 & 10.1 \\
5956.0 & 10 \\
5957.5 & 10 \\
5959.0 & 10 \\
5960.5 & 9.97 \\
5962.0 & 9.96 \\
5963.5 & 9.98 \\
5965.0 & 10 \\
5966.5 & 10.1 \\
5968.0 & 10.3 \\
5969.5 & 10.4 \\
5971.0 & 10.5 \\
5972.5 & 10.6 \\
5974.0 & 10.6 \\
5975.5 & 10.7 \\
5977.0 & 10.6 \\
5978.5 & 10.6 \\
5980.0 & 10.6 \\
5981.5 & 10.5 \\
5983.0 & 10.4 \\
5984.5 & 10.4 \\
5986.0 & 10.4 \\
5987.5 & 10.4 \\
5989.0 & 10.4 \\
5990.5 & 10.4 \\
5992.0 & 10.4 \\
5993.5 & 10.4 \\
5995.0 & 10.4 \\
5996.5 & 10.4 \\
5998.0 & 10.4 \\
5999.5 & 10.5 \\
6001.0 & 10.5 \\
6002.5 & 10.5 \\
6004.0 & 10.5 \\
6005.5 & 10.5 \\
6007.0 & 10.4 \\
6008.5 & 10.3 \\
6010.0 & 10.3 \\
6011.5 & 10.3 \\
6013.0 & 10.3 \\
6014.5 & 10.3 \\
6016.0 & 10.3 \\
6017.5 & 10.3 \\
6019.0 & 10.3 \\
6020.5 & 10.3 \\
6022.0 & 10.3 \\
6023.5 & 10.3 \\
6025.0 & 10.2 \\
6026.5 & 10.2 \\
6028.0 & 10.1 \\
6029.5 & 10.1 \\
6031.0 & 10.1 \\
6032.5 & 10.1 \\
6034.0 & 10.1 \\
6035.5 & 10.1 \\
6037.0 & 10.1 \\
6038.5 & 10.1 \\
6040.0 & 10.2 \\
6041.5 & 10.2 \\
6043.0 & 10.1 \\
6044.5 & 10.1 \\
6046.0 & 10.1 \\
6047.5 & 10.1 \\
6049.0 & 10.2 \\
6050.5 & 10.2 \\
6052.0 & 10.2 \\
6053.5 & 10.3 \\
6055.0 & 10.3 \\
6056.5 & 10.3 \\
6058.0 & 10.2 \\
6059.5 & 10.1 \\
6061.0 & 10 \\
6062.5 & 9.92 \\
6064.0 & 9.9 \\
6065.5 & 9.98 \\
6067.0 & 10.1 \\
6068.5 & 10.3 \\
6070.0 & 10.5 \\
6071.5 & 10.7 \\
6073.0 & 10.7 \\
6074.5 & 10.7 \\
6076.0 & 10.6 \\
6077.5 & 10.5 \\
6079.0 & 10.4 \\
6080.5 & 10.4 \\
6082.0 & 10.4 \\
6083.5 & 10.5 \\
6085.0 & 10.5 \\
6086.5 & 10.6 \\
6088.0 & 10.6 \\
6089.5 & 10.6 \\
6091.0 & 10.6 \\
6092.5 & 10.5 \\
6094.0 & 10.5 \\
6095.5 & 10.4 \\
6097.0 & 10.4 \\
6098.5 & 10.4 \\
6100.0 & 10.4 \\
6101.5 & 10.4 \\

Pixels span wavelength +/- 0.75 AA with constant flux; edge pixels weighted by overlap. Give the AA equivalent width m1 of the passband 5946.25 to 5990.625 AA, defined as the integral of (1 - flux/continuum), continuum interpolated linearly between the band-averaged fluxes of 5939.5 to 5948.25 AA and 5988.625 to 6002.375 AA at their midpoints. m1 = 0.8 AA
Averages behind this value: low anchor 10.5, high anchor 10.4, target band 10.3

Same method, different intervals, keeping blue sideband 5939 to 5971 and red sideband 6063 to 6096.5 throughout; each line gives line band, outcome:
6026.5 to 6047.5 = 0.52 AA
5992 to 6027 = -0.11 AA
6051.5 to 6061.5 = 0.20 AA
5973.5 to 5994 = -0.40 AA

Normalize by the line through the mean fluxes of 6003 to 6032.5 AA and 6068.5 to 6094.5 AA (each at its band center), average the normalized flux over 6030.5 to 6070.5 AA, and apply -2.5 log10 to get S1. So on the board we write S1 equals 0.03 mag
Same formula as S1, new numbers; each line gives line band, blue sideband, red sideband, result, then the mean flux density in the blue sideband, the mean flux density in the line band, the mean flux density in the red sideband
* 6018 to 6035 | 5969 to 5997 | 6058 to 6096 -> 0.03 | 10.5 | 10.2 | 10.4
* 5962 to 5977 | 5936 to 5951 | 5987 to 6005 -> 0.01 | 10.4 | 10.3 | 10.4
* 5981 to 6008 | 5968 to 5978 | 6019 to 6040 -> 0.00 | 10.5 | 10.4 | 10.2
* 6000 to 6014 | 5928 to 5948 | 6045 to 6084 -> -0.01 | 10.3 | 10.4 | 10.3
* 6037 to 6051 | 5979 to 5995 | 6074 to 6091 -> 0.04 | 10.4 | 10.1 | 10.5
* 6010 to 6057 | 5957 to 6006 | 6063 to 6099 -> 0.02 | 10.4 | 10.2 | 10.4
